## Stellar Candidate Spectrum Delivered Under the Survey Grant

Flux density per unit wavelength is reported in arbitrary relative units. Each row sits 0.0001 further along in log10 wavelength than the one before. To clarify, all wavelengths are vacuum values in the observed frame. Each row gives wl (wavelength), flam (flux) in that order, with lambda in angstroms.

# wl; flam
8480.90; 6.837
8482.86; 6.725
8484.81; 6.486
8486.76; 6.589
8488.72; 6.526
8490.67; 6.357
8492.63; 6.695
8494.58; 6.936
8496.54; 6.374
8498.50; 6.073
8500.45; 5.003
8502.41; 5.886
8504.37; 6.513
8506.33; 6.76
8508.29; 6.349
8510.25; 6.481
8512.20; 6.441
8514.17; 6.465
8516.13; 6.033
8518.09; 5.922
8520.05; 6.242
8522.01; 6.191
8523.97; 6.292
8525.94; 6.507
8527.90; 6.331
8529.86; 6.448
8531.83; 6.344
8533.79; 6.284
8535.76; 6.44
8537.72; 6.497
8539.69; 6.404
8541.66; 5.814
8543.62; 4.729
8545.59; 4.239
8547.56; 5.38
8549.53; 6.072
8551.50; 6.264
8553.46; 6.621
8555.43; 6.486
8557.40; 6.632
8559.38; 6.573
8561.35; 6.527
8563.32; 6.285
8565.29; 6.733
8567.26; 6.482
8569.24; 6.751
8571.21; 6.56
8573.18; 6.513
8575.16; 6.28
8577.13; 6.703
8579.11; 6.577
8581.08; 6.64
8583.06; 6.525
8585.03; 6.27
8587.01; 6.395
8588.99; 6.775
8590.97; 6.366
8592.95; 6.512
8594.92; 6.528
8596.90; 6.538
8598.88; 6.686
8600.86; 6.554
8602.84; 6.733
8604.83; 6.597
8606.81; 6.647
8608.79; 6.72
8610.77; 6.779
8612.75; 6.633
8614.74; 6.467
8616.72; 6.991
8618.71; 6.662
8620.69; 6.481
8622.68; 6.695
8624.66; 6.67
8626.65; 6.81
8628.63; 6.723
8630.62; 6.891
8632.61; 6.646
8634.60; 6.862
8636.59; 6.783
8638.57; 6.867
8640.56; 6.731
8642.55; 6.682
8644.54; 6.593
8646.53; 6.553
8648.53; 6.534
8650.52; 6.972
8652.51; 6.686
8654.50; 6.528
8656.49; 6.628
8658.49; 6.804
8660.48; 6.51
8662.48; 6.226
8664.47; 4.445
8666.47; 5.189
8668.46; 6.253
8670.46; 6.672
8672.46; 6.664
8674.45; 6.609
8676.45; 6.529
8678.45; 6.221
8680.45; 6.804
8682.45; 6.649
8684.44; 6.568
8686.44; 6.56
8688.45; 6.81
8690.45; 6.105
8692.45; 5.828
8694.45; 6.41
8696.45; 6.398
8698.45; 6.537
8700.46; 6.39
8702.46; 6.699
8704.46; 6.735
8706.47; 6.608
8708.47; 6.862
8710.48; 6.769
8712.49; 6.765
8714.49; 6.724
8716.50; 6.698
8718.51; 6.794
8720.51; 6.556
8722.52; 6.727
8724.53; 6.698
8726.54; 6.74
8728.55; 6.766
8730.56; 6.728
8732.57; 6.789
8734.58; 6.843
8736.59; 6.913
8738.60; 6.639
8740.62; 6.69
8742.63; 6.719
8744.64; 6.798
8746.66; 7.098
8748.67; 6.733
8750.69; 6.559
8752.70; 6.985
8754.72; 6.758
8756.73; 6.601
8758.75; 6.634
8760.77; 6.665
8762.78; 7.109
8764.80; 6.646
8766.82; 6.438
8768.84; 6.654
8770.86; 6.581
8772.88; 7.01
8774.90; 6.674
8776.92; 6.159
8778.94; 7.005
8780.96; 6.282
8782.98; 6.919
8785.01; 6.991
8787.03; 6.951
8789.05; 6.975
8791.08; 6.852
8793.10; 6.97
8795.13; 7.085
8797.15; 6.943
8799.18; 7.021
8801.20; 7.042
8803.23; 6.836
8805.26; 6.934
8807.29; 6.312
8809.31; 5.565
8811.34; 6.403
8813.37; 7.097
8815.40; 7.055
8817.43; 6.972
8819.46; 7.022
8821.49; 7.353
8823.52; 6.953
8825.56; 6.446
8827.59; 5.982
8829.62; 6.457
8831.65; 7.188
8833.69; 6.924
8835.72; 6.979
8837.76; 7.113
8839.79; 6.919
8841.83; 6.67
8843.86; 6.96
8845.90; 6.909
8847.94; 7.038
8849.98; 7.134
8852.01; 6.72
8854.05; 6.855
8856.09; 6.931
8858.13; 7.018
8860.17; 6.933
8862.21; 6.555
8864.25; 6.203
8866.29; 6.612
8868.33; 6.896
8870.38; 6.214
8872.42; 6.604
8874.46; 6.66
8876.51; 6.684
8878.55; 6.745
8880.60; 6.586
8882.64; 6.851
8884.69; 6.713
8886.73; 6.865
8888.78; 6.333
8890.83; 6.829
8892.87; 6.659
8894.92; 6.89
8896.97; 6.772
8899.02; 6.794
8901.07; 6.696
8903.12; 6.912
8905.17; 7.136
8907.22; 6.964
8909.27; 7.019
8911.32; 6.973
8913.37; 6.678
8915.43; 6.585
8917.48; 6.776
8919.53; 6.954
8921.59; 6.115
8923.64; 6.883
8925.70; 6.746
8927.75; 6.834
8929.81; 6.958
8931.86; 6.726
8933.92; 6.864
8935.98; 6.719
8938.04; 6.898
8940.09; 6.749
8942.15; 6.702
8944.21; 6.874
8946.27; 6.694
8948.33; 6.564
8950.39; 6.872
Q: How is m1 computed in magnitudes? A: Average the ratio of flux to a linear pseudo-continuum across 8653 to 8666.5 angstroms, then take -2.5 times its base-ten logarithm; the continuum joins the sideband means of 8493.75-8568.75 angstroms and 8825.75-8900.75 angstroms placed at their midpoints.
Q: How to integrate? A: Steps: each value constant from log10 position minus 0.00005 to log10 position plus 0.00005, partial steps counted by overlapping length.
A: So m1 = 0.050 mag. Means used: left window 6.21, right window 6.75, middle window 6.13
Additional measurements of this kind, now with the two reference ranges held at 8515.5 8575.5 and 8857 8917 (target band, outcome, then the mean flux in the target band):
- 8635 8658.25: -0.053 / 6.7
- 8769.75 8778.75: -0.013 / 6.64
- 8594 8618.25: -0.057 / 6.65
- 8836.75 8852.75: -0.042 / 6.94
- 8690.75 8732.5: -0.024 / 6.62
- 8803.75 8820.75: -0.010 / 6.69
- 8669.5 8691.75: -0.021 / 6.55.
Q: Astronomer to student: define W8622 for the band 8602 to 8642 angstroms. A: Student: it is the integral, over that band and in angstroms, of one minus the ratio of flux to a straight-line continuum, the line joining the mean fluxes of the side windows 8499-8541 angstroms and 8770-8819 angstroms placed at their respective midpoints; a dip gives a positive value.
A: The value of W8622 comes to -1.6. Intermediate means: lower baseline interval 6.27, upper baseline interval 6.78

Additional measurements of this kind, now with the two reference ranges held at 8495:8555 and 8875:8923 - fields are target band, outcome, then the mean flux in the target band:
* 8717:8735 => -0.7 angstroms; 6.73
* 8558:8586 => -1.5 angstroms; 6.53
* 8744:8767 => -0.9 angstroms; 6.76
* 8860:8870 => 0.2 angstroms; 6.59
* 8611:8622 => -0.7 angstroms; 6.65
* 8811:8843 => -1.0 angstroms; 6.86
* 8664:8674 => 0.6 angstroms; 5.96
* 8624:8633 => -0.7 angstroms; 6.76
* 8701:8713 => -0.5 angstroms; 6.72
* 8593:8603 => -0.5 angstroms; 6.59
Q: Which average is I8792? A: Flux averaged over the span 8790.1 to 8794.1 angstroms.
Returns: 6.92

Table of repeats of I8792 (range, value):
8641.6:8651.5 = 6.66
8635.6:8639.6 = 6.84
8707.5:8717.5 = 6.76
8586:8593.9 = 6.5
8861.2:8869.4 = 6.56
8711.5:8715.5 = 6.75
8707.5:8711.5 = 6.8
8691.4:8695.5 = 6.13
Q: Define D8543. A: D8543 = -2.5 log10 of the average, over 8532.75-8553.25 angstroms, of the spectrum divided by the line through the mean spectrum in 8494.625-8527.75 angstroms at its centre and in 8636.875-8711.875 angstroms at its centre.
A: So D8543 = 0.08 mag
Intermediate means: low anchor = 6.24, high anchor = 6.48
